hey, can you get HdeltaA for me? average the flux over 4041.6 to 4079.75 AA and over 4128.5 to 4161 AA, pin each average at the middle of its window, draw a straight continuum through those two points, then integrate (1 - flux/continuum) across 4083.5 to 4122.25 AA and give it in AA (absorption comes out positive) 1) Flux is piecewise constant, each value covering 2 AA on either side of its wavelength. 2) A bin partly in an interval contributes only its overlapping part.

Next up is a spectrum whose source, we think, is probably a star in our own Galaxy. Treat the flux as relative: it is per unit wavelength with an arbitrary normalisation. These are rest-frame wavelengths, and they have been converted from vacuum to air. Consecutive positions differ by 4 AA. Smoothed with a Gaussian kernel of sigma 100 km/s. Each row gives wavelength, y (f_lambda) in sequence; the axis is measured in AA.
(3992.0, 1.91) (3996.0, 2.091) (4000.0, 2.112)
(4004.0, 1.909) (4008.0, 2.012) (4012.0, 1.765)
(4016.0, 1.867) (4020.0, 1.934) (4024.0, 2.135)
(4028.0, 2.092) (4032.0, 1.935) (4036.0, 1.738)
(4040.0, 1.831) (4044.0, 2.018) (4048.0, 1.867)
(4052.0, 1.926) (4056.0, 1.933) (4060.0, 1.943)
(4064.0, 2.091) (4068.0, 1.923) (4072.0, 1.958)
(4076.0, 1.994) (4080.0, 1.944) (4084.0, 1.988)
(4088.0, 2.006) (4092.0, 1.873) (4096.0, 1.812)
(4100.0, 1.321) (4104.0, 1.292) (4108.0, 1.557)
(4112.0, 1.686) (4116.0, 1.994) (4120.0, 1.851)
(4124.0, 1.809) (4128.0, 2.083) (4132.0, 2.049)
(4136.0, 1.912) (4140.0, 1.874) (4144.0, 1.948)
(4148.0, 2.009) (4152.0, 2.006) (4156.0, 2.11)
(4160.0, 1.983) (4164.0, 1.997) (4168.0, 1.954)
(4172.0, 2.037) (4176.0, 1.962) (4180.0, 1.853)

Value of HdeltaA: 4.83 AA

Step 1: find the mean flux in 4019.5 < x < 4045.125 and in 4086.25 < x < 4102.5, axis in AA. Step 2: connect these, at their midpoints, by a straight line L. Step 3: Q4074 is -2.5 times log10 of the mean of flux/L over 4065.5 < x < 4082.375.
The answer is -0.09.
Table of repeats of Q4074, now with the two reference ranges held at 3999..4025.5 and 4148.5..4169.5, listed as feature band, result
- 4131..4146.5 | 0.03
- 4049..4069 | 0.01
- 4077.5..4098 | 0.03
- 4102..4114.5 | 0.29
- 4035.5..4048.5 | 0.05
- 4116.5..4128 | 0.06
